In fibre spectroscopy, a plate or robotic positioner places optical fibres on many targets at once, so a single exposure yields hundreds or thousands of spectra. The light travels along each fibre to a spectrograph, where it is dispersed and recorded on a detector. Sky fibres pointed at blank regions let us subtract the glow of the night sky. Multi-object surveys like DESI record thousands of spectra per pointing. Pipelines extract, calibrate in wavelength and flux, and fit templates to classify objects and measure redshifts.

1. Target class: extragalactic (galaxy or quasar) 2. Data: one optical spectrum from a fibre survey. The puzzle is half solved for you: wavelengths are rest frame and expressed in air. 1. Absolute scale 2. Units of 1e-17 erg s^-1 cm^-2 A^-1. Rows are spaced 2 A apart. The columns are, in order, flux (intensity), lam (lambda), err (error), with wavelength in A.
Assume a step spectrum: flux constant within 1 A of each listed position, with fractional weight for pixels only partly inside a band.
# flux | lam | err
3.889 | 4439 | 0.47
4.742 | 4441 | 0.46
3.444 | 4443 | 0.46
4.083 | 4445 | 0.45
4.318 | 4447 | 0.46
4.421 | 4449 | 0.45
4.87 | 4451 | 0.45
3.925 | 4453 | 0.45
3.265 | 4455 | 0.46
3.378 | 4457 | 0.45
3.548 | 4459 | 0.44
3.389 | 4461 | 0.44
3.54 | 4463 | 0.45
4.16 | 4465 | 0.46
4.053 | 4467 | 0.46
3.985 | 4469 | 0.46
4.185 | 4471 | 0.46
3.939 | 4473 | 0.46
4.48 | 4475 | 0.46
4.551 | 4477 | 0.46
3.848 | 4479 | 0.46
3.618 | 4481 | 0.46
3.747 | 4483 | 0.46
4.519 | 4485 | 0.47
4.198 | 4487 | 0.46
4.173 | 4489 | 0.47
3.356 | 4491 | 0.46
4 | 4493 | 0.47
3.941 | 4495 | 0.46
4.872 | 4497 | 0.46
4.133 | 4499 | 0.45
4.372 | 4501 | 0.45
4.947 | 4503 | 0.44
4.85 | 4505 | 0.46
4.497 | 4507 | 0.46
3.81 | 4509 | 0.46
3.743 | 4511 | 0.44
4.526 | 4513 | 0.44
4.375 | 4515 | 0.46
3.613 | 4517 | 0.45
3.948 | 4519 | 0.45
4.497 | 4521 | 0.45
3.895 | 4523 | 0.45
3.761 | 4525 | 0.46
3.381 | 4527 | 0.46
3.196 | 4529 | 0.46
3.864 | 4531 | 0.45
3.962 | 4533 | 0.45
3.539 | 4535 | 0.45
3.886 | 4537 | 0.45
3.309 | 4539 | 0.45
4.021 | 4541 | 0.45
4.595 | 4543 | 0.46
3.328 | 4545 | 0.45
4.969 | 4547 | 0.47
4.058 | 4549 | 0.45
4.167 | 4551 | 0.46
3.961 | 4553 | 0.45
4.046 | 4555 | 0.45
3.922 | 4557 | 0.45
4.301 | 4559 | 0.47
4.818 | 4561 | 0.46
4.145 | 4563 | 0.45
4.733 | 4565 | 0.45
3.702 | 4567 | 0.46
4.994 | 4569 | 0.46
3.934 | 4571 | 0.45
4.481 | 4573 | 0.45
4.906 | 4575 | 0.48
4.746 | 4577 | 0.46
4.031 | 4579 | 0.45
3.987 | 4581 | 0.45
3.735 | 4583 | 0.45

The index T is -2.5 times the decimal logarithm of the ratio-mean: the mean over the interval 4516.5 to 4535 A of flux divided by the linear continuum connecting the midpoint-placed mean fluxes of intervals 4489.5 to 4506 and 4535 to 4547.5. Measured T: 0.08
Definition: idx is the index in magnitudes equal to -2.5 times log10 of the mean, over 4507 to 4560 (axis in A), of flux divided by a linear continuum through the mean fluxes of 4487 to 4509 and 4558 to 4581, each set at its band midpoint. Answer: 0.10 mag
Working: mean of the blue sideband 4.29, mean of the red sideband 4.42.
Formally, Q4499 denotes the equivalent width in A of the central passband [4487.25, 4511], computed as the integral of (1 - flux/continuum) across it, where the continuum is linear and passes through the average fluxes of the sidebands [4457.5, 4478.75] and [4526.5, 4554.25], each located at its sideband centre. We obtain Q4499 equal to -1.9 A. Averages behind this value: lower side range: 3.96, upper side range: 3.88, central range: 4.24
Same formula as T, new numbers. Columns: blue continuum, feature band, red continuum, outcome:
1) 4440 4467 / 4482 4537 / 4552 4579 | 0.02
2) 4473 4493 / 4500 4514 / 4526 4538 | -0.14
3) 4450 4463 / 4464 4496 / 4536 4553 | -0.07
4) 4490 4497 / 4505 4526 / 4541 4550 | -0.02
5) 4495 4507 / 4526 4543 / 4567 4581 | 0.21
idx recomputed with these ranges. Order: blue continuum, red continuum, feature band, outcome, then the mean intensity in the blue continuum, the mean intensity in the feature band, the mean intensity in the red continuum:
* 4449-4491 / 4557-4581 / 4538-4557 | 0.067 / 3.96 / 4.04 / 4.4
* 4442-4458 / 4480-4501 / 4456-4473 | 0.059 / 3.96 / 3.79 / 4.07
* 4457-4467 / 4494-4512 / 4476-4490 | -0.020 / 3.67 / 4.09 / 4.35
